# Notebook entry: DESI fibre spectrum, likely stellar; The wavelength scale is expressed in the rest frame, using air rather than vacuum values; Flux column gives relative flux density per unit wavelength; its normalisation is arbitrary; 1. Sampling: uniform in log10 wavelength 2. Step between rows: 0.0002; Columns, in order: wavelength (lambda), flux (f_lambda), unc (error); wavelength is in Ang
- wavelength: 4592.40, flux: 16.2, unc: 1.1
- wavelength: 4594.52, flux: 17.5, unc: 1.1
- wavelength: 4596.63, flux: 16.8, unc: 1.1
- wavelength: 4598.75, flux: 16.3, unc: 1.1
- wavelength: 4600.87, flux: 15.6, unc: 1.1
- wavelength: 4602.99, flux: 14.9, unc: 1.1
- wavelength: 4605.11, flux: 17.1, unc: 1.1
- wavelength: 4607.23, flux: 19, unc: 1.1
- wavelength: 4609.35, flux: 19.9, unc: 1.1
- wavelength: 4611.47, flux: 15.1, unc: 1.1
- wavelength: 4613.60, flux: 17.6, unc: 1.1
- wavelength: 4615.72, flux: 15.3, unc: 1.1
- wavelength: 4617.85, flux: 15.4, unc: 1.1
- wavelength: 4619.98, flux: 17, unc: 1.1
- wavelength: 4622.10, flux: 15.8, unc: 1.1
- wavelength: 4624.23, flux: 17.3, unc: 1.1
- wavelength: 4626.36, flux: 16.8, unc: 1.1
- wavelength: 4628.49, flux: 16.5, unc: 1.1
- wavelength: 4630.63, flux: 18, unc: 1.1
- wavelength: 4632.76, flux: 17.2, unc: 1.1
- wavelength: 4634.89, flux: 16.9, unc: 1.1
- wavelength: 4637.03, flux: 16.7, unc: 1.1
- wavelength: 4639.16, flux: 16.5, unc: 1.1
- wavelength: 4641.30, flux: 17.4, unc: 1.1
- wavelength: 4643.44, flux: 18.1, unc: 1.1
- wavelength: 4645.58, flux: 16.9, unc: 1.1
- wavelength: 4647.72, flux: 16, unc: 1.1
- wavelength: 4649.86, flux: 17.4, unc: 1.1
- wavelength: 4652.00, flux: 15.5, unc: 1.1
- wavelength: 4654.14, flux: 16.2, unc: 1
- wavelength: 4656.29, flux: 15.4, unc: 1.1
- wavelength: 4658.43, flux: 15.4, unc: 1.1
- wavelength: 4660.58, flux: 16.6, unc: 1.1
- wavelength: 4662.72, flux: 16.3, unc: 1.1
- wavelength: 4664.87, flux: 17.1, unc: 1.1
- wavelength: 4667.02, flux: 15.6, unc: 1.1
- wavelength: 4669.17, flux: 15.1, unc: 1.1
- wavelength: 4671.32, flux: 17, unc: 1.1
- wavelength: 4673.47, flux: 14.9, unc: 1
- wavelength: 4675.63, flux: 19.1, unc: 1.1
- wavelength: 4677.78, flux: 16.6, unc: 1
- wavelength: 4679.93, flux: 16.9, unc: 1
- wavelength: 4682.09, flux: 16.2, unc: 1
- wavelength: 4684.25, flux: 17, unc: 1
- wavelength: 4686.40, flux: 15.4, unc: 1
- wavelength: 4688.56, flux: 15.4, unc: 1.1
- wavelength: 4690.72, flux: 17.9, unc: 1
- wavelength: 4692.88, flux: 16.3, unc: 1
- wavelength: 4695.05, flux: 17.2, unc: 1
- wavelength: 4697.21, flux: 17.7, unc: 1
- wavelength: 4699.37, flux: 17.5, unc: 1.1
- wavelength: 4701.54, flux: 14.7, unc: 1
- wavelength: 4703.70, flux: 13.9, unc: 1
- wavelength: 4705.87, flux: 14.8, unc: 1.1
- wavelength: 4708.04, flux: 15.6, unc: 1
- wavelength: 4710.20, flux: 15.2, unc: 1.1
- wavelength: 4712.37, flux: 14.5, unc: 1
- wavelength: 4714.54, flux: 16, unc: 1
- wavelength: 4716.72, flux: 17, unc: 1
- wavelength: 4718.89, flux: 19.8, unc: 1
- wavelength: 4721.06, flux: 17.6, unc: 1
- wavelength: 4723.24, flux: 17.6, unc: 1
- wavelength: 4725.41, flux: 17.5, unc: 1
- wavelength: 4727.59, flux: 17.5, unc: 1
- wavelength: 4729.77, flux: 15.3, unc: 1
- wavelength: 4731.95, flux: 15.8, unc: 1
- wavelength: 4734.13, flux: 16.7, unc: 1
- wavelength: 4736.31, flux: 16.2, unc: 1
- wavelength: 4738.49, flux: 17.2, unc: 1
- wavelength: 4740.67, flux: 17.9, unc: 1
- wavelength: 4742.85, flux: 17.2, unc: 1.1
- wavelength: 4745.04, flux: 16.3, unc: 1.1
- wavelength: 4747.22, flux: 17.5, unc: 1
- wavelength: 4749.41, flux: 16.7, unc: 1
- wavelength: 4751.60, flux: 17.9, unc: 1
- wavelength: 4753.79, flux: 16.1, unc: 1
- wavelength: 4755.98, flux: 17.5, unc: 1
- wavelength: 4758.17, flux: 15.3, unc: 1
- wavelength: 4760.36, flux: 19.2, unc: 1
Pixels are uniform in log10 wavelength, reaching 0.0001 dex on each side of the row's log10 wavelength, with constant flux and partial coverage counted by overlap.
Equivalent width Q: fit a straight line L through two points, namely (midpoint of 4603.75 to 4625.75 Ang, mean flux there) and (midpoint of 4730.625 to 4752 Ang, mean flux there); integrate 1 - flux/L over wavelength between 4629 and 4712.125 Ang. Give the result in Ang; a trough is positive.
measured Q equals 2.6 Ang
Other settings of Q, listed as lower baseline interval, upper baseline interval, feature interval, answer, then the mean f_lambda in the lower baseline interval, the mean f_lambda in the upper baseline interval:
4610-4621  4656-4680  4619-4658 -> -1.1 Ang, 16.2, 16.3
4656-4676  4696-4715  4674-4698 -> -1.5 Ang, 16.2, 15.5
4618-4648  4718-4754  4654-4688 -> 1.4 Ang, 16.9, 17.1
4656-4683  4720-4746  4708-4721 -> 0.2 Ang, 16.4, 16.9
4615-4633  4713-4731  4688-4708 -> 1.1 Ang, 16.6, 17.2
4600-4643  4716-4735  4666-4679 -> 0.5 Ang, 16.8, 17.2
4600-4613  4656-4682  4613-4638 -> 0.1 Ang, 17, 16.4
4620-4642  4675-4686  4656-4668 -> 0.6 Ang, 16.9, 17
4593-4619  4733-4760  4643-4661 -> 0.5 Ang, 16.7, 16.9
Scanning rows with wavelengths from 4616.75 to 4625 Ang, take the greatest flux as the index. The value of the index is 17.3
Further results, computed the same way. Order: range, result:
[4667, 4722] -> 19.8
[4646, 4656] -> 17.4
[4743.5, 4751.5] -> 17.5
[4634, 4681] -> 19.1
